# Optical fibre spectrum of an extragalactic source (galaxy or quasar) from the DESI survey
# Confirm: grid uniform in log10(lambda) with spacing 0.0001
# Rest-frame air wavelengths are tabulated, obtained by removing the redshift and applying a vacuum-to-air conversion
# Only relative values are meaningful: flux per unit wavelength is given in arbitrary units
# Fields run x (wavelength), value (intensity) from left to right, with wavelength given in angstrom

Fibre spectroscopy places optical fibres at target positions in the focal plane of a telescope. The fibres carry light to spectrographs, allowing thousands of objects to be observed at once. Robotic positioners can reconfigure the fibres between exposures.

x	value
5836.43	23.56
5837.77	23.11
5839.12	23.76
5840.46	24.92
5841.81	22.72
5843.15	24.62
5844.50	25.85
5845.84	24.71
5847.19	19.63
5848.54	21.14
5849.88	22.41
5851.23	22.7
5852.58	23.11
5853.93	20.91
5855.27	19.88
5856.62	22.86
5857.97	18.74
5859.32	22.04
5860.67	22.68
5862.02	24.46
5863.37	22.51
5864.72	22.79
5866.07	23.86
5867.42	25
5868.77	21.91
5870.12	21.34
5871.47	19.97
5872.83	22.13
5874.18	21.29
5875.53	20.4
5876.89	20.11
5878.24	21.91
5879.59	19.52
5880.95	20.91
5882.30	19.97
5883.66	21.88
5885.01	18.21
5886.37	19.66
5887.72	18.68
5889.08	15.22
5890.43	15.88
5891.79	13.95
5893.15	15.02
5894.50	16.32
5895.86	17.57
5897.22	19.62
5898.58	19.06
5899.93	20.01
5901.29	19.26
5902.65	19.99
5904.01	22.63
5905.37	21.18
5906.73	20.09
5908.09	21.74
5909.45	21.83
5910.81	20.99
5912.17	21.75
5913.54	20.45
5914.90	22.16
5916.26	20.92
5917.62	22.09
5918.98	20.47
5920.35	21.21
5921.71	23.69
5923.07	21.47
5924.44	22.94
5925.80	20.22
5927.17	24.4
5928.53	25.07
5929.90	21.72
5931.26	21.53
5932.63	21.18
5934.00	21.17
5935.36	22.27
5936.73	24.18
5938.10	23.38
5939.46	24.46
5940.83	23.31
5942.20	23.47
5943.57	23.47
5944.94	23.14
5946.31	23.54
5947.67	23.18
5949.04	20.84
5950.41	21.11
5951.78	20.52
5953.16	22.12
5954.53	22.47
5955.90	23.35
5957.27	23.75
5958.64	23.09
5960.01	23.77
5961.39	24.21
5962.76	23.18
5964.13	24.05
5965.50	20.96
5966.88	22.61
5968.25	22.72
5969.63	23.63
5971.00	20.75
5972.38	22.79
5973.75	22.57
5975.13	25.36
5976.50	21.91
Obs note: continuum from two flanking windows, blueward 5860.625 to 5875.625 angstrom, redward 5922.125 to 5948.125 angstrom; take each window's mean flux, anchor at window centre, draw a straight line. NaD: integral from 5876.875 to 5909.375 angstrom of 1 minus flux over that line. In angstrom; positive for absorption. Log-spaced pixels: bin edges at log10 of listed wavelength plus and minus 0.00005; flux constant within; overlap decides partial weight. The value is 5.0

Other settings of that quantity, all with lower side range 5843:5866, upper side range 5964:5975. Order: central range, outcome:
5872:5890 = 2.01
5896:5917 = 1.66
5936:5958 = -0.35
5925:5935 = 0.14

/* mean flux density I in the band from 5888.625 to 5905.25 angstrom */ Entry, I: 18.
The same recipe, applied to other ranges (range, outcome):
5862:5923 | 20.4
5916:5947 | 22.6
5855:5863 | 21.9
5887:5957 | 21.1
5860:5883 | 21.8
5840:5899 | 20.9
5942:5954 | 22.3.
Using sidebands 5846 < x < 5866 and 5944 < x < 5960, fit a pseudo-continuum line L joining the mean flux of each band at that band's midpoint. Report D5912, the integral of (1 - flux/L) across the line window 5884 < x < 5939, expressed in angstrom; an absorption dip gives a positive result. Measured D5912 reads 4.4 angstrom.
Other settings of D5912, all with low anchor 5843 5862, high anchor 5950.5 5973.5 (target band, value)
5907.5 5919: 0.5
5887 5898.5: 2.9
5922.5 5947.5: -0.3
